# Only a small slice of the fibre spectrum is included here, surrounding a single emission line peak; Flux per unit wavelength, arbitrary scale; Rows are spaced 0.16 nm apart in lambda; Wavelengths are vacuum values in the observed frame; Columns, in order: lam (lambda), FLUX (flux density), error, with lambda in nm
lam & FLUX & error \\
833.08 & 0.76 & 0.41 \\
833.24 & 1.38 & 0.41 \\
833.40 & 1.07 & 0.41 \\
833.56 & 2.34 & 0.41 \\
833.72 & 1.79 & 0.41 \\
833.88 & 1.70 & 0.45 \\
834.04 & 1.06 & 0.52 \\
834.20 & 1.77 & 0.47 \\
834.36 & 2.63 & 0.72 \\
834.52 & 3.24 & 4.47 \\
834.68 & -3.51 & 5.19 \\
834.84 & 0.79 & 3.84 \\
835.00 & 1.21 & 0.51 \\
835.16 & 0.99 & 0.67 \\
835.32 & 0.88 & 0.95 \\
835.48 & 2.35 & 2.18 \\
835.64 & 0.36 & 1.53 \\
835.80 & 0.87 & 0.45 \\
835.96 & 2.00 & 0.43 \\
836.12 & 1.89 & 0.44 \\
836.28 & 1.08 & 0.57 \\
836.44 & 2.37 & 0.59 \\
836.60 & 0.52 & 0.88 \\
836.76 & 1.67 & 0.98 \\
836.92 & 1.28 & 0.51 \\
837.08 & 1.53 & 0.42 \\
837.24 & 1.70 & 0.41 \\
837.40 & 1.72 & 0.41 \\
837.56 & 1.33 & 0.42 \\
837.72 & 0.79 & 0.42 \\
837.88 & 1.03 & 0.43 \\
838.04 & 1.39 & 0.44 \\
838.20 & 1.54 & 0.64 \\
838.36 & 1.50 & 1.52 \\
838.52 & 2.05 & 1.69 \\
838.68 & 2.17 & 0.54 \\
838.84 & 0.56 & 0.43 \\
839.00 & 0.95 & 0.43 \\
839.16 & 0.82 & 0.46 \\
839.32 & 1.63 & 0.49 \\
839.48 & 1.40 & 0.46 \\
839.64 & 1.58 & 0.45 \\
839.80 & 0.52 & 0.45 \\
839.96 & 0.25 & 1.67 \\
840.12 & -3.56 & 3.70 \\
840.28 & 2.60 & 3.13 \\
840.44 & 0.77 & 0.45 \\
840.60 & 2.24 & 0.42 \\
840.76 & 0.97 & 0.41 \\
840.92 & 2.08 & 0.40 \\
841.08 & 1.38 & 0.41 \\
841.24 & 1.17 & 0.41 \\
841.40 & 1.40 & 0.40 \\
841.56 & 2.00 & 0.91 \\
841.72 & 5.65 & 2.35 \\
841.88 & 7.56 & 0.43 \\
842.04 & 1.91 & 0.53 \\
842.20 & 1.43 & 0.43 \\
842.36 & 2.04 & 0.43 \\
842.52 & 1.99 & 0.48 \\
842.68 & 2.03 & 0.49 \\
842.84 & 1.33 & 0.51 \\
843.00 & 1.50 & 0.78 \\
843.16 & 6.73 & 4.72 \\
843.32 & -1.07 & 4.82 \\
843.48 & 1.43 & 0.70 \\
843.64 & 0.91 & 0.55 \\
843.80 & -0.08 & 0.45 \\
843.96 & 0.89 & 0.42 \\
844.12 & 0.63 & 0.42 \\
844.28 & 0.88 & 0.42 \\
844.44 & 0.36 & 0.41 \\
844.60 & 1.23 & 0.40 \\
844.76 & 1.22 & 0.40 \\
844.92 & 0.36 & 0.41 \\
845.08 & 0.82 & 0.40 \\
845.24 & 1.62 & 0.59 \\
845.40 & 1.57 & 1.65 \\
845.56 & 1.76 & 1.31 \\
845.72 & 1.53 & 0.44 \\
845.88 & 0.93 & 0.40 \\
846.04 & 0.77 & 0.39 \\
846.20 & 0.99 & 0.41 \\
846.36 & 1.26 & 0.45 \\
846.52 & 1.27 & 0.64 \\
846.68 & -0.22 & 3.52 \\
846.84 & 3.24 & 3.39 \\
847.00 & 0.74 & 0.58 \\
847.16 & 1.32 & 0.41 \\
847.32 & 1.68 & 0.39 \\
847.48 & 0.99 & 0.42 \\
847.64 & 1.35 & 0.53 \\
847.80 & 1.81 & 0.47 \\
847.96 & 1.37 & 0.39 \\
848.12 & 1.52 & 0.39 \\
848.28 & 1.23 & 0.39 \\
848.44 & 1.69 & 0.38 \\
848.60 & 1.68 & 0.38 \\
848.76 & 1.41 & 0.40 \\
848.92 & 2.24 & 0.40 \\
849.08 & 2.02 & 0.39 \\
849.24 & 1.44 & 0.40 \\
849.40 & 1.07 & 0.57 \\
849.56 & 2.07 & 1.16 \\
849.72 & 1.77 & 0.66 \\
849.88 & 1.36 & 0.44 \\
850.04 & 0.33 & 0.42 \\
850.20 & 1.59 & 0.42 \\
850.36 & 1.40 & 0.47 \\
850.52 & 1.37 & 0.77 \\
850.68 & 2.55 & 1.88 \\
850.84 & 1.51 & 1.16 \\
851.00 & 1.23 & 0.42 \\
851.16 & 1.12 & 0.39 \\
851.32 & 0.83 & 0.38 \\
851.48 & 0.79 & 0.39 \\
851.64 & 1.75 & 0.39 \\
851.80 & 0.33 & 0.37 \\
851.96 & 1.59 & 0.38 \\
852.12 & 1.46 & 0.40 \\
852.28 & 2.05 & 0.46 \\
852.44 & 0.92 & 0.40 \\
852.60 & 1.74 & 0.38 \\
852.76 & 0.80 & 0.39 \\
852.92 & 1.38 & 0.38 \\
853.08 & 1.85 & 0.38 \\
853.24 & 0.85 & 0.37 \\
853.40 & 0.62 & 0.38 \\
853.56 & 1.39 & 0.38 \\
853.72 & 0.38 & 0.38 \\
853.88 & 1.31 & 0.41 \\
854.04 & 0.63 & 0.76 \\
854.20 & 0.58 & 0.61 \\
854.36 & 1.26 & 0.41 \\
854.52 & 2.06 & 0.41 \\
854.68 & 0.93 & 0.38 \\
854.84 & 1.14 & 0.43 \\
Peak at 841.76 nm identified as [O II]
